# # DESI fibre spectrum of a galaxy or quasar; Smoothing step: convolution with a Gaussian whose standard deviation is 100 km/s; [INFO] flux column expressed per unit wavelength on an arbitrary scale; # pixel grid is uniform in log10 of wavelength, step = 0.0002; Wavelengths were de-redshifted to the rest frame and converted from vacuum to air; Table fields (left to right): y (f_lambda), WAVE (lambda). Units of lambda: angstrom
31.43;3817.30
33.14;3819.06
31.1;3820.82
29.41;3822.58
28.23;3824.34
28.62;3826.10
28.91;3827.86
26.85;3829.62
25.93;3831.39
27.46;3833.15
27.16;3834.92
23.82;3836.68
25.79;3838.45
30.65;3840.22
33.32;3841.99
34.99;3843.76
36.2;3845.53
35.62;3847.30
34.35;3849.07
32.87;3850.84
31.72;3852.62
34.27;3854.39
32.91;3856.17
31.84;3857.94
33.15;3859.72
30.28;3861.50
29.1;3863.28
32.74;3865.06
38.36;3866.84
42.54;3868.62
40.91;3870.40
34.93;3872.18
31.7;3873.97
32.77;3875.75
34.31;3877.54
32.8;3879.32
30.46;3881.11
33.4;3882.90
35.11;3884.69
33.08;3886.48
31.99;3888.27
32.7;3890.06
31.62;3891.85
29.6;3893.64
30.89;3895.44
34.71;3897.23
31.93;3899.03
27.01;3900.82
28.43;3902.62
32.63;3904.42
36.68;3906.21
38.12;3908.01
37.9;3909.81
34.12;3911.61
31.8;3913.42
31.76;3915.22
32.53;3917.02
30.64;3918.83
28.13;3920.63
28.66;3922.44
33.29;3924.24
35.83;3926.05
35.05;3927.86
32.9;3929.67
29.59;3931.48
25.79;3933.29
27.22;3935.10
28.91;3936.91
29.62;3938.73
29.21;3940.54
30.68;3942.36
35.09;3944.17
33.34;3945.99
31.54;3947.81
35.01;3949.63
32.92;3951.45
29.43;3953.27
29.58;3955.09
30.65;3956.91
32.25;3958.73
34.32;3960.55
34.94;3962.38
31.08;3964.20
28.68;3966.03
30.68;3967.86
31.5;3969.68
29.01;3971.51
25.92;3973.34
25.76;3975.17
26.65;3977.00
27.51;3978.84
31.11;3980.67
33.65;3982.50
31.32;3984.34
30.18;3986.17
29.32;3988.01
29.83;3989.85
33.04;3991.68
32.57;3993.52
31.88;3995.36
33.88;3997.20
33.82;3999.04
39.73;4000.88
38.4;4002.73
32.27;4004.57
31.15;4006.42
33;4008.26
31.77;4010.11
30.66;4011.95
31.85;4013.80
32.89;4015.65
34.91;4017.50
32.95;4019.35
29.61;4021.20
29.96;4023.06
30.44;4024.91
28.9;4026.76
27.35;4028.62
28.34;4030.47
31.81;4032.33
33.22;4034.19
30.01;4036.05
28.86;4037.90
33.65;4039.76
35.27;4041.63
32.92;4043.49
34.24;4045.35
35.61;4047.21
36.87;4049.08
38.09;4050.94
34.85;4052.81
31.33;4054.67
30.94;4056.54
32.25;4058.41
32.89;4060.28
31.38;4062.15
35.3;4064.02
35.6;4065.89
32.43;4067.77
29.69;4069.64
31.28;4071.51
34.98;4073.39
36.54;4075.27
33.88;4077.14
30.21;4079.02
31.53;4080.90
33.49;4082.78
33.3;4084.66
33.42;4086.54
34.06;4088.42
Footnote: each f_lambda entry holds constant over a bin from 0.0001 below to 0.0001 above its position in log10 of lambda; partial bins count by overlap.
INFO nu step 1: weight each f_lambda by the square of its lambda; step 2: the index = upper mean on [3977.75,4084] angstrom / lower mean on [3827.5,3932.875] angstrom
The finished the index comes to 1.08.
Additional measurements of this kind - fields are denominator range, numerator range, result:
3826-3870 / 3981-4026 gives 1.11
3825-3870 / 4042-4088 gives 1.18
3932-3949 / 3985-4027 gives 1.11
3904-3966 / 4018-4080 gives 1.07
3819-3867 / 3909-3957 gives 1.07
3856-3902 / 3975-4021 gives 1.03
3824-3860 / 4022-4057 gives 1.16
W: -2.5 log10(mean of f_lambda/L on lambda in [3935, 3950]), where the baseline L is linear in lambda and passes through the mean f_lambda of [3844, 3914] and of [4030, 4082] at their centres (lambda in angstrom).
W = 0.07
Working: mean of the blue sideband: 33.5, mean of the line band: 31.2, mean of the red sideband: 33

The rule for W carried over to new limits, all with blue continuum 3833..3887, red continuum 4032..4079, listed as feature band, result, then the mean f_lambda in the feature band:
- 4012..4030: 0.08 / 30.9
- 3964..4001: 0.09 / 30.6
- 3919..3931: 0.03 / 32.1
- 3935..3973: 0.06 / 31.2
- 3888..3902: 0.06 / 31.2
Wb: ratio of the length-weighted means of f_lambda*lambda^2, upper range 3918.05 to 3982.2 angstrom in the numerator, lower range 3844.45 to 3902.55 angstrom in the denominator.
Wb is 0.96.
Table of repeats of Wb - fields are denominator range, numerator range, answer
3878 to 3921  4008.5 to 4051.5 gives 1.06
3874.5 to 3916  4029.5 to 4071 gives 1.09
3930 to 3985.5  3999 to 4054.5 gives 1.11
